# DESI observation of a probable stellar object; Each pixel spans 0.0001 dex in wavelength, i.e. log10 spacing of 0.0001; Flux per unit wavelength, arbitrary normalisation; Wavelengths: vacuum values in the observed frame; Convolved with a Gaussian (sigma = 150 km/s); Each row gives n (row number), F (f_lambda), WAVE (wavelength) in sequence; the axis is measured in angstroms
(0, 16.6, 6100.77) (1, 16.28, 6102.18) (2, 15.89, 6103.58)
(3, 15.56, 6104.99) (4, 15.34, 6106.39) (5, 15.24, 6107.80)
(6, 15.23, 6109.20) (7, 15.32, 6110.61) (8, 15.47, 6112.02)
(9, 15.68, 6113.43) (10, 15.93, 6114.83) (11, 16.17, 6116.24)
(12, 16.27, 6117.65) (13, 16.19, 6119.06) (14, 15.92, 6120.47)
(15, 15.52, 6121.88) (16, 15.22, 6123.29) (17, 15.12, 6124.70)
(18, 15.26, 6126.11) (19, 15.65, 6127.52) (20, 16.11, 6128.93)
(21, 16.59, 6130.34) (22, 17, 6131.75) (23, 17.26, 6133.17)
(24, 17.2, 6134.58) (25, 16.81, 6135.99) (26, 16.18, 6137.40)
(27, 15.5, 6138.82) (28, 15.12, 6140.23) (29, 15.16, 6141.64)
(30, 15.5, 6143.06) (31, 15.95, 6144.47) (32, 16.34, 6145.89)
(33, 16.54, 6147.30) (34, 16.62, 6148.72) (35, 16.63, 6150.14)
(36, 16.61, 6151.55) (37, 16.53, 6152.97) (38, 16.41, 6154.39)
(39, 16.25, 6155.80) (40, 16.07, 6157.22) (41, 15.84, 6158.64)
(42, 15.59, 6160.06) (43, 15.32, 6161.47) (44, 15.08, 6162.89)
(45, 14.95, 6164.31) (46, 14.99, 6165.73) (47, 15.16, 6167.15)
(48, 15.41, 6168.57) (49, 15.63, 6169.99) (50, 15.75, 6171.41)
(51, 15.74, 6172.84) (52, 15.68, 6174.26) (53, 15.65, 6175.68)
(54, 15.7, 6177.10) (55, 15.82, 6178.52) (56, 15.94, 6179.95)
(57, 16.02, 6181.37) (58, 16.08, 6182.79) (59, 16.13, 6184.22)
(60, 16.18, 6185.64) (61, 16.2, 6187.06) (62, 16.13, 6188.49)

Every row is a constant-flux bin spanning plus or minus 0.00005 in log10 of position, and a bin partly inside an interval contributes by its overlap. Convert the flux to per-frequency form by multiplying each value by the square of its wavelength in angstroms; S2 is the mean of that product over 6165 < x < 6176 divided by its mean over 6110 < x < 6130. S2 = 1.00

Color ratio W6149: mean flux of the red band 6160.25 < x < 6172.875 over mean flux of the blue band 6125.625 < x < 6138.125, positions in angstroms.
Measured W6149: 0.93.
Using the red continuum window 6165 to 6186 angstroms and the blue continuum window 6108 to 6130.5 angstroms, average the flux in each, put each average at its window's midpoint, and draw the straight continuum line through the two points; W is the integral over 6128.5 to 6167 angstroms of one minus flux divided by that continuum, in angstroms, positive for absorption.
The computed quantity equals -0.9 angstroms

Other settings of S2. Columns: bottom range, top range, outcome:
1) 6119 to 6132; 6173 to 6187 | 1.03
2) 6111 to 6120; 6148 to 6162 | 1.03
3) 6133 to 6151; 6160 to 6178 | 0.96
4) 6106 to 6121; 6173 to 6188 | 1.04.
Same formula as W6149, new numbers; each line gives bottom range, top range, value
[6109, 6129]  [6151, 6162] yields 1.03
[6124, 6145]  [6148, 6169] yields 0.99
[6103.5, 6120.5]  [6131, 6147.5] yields 1.03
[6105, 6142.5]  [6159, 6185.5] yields 0.98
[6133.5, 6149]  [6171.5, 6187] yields 0.99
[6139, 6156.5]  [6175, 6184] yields 0.98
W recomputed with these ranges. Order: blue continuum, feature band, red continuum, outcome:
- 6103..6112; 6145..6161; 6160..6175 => -0.9 angstroms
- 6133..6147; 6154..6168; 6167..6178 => 0.2 angstroms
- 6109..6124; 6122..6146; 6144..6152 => 0.2 angstroms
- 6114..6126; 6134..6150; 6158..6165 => -0.6 angstroms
